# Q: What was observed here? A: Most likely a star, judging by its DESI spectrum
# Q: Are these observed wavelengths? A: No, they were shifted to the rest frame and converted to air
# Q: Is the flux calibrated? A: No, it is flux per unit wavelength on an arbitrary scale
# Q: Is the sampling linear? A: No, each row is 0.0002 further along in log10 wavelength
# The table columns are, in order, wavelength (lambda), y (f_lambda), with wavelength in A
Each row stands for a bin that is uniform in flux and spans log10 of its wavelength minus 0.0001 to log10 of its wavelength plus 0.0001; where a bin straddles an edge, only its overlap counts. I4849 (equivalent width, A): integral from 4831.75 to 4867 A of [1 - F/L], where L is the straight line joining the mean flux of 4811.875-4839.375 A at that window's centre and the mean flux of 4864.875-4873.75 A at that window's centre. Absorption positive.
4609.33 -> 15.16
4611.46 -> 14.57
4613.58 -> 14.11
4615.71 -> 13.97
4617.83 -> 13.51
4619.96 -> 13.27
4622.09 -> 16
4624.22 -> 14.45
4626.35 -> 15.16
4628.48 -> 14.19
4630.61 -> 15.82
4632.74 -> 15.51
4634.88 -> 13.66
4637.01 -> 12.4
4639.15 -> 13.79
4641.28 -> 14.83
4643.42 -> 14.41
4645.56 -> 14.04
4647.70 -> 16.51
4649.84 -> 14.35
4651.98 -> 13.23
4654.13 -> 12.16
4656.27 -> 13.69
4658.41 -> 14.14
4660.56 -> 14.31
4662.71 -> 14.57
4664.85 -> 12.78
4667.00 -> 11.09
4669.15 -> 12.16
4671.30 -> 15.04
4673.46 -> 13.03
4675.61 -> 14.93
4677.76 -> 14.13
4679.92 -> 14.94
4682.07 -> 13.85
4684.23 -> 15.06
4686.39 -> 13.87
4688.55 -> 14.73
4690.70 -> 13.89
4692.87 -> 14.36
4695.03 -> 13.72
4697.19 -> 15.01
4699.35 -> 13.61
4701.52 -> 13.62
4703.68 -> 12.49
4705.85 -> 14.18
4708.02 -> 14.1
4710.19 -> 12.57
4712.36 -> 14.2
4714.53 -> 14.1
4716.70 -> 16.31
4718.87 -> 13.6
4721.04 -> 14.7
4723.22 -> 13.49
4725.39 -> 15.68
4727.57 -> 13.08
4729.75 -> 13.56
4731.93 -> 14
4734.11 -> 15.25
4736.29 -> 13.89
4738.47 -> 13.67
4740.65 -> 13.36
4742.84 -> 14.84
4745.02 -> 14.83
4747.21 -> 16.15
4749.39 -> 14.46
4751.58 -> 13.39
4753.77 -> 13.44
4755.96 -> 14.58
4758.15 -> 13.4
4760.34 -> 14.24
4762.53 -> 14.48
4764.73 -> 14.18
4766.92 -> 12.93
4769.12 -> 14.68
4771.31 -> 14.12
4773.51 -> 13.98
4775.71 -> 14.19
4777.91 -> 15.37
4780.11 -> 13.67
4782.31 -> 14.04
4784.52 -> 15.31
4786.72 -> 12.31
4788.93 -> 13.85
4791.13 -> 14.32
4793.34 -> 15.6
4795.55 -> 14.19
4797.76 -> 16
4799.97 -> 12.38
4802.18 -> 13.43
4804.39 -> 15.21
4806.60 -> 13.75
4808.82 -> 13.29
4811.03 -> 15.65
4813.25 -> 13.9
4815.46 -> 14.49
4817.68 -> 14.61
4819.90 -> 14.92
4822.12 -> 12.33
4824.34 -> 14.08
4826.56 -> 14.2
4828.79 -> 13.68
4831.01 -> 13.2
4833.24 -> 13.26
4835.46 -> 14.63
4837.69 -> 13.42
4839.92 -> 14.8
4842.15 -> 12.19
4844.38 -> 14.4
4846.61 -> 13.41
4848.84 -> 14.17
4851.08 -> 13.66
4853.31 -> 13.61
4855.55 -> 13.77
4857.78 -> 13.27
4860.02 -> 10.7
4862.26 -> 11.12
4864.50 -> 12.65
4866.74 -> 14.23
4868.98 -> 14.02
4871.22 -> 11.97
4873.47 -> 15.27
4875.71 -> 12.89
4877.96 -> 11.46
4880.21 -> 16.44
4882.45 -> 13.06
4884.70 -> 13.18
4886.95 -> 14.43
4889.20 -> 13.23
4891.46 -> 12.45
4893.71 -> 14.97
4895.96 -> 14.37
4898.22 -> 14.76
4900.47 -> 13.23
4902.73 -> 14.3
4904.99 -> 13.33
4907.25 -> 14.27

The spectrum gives 1.2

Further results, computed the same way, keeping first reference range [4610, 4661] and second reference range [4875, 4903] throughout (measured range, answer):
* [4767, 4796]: -0.56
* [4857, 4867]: 1.16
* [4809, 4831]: -0.37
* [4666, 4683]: 0.63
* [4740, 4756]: -0.42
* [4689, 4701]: 0.01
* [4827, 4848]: 0.25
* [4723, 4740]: -0.03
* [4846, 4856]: 0.06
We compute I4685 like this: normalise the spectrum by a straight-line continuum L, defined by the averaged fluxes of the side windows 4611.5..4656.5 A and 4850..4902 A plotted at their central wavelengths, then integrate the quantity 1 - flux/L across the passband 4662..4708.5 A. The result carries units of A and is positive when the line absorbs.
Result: 0.7 A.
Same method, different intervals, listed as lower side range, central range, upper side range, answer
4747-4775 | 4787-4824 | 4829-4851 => -0.84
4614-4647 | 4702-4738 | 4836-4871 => -0.36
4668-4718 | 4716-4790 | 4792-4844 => -0.68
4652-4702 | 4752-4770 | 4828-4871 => -0.47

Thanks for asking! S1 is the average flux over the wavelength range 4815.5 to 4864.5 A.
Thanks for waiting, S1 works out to 13.5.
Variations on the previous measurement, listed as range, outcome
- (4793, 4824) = 14.2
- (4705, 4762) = 14.2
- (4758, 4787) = 14.1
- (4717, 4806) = 14.2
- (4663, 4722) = 13.9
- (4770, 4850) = 14.1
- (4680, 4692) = 14.3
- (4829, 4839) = 13.7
